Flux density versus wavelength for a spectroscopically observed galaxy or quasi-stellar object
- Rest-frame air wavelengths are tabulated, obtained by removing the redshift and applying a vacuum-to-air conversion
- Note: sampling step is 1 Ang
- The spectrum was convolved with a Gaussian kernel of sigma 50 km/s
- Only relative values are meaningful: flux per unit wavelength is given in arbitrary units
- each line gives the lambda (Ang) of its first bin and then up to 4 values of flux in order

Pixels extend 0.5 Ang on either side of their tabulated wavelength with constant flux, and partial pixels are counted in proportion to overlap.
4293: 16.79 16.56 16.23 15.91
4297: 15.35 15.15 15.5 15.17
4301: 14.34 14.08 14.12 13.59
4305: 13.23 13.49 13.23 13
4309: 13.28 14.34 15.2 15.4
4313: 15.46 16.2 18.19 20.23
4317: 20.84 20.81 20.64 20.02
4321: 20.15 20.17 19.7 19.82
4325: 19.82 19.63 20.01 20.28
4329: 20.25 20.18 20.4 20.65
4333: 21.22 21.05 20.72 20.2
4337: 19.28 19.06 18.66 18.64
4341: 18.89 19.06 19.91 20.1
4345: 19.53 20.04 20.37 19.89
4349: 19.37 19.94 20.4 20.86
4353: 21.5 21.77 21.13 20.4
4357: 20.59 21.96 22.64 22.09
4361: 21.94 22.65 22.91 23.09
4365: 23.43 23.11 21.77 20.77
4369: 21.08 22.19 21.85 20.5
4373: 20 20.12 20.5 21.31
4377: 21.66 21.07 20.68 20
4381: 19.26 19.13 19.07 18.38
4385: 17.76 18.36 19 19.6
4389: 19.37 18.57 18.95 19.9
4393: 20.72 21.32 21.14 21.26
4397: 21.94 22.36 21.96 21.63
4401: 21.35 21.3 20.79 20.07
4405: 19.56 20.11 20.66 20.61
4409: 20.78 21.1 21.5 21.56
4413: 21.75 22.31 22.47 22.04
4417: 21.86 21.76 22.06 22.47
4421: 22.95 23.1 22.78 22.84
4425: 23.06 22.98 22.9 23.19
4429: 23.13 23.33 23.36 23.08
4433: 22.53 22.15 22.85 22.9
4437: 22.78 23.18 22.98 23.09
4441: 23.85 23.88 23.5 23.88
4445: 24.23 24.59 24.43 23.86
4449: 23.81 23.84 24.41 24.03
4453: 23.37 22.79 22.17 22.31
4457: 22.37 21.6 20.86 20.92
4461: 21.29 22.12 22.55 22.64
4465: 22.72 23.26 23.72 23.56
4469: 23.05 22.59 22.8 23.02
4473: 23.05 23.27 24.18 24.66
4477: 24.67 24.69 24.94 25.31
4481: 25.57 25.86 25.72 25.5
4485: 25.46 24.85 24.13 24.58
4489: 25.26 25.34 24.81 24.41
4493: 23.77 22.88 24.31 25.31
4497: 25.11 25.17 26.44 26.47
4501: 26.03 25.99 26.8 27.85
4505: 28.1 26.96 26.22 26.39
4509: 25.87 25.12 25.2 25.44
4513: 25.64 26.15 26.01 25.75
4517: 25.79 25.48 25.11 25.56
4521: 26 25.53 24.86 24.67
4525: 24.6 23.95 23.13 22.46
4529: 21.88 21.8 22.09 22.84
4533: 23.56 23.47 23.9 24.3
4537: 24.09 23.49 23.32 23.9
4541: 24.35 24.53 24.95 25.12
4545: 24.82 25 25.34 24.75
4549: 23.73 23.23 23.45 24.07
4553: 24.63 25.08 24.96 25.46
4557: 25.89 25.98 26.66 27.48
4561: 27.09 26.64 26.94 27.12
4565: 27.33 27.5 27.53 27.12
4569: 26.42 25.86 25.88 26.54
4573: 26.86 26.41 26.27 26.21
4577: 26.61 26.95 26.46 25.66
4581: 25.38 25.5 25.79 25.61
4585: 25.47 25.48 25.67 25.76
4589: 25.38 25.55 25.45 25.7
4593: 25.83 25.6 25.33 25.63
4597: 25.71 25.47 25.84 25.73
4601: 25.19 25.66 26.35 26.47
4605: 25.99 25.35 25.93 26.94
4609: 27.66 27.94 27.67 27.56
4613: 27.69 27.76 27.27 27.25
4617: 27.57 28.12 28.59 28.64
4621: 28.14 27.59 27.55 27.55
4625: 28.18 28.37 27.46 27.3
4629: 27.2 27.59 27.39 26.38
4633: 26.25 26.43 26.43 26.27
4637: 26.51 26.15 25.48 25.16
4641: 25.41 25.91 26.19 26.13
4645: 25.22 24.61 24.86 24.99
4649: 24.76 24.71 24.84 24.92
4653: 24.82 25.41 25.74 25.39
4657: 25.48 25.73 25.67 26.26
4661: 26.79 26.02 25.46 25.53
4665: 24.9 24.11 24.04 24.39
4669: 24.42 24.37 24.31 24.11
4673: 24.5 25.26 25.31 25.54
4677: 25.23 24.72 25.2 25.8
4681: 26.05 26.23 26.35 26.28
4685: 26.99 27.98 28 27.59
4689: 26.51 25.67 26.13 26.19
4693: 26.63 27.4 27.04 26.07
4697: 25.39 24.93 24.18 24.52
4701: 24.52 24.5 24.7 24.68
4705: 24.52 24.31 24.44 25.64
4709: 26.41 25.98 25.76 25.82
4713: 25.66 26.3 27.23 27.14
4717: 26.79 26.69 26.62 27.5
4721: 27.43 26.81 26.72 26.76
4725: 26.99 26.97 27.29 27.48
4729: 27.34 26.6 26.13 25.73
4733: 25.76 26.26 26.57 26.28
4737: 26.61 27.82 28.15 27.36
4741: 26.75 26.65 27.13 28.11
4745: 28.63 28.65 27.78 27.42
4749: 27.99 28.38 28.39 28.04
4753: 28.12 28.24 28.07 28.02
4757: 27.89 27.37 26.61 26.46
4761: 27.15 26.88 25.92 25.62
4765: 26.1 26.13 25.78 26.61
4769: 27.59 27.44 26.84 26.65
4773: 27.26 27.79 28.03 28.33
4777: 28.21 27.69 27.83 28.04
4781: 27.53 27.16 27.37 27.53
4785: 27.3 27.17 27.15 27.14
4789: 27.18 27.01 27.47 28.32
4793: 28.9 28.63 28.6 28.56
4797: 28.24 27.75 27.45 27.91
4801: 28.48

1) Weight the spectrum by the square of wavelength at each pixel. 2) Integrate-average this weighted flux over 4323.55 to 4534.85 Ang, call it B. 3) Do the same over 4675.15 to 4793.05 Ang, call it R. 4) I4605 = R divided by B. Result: 1.4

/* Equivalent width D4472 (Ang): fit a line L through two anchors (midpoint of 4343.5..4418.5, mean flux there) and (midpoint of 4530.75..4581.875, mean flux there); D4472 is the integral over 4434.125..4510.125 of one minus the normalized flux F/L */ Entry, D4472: -3.1 Ang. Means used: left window 20.9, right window 25.4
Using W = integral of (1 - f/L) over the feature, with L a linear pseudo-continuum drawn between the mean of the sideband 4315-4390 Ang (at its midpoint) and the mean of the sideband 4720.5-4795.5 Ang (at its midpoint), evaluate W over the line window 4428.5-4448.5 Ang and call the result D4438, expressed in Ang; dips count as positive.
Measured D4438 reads -1.4 Ang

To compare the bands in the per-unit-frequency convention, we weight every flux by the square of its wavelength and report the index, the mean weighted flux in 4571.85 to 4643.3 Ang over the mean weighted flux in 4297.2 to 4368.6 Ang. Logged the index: 1.57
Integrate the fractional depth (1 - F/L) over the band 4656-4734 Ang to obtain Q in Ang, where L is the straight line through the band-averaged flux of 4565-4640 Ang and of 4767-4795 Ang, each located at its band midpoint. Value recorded 3.5 Ang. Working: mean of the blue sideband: 26.6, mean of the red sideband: 27.5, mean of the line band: 25.9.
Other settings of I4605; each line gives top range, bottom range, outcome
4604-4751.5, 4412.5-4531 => 1.20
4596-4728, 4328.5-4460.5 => 1.37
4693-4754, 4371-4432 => 1.45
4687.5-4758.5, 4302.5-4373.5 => 1.62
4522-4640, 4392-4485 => 1.21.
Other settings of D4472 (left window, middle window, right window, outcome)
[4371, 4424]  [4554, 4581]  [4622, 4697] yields -2.64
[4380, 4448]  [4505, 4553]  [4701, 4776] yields -2.23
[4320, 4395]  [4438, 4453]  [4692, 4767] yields -1.34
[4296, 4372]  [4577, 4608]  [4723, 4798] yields -2.12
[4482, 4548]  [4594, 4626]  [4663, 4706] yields -2.14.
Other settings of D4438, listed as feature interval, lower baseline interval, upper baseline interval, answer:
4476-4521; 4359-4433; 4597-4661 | -3.7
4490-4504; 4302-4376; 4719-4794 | -1.8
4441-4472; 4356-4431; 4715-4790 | -1.0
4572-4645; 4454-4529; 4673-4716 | -3.6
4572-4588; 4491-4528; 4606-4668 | 0.0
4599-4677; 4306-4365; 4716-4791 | -3.2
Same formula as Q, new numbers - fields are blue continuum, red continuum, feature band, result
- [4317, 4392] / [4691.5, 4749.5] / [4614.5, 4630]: -1.8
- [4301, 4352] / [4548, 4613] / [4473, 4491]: -1.4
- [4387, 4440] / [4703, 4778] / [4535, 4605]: -4.0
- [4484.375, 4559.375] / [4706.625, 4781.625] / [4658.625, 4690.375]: 0.9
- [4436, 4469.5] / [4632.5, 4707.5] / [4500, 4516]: -1.7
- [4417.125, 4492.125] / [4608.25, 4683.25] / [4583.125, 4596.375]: -0.1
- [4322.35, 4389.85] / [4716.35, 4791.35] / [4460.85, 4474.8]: -0.3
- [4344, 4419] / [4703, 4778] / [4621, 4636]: -1.3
